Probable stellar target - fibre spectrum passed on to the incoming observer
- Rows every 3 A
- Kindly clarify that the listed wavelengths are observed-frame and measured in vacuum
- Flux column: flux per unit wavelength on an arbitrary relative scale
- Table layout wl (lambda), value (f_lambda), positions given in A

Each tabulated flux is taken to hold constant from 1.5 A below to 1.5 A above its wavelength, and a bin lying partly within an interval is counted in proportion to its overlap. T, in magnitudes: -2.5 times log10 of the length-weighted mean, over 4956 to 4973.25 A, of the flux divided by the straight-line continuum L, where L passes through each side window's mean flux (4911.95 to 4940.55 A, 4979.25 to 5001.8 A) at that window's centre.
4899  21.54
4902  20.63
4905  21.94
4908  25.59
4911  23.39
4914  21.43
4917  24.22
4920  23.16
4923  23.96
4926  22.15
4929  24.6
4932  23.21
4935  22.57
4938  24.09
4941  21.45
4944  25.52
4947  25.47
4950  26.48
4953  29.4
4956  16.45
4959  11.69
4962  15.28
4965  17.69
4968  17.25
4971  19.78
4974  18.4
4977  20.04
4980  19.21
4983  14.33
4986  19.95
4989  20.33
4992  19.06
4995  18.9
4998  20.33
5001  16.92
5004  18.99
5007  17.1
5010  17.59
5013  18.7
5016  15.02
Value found 0.24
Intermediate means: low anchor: 23.2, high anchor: 18.7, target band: 16.4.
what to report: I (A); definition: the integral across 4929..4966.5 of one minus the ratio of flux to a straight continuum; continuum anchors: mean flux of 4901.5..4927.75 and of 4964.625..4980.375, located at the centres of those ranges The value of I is -1.92 A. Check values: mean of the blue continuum 23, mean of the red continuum 18.8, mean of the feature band 21.7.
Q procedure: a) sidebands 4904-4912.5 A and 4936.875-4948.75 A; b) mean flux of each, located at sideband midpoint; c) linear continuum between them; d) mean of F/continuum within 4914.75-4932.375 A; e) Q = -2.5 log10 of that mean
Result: 0.02 mag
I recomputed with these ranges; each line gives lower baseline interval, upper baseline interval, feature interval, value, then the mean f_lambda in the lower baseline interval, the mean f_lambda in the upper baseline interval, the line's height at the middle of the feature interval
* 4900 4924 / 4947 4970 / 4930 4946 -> -1.81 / 23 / 19.6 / 21.1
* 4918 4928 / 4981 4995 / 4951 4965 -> 1.55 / 23.2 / 18.5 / 20.7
